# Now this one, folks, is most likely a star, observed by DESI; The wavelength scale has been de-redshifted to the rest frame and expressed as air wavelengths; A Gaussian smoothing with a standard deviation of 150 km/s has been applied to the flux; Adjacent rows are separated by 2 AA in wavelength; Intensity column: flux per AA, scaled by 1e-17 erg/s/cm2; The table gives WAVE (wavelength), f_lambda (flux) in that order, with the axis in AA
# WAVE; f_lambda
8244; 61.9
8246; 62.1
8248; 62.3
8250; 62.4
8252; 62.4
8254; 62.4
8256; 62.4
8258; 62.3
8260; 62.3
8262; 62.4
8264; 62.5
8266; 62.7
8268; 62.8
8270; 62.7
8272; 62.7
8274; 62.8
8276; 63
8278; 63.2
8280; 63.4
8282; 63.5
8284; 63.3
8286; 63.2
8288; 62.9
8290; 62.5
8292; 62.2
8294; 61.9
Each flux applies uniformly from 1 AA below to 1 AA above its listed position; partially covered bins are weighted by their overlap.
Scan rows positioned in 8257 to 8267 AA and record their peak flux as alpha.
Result 62.7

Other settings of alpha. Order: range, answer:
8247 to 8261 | 62.4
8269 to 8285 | 63.5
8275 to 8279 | 63.2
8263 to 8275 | 62.8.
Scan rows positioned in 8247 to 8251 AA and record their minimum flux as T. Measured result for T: 62.3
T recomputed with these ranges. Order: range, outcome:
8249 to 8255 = 62.4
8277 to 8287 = 63.2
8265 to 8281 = 62.7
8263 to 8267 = 62.5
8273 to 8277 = 62.8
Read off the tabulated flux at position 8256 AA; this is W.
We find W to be 62.4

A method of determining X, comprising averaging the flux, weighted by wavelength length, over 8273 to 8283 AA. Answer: 63.2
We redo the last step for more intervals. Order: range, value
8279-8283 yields 63.5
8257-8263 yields 62.3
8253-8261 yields 62.3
